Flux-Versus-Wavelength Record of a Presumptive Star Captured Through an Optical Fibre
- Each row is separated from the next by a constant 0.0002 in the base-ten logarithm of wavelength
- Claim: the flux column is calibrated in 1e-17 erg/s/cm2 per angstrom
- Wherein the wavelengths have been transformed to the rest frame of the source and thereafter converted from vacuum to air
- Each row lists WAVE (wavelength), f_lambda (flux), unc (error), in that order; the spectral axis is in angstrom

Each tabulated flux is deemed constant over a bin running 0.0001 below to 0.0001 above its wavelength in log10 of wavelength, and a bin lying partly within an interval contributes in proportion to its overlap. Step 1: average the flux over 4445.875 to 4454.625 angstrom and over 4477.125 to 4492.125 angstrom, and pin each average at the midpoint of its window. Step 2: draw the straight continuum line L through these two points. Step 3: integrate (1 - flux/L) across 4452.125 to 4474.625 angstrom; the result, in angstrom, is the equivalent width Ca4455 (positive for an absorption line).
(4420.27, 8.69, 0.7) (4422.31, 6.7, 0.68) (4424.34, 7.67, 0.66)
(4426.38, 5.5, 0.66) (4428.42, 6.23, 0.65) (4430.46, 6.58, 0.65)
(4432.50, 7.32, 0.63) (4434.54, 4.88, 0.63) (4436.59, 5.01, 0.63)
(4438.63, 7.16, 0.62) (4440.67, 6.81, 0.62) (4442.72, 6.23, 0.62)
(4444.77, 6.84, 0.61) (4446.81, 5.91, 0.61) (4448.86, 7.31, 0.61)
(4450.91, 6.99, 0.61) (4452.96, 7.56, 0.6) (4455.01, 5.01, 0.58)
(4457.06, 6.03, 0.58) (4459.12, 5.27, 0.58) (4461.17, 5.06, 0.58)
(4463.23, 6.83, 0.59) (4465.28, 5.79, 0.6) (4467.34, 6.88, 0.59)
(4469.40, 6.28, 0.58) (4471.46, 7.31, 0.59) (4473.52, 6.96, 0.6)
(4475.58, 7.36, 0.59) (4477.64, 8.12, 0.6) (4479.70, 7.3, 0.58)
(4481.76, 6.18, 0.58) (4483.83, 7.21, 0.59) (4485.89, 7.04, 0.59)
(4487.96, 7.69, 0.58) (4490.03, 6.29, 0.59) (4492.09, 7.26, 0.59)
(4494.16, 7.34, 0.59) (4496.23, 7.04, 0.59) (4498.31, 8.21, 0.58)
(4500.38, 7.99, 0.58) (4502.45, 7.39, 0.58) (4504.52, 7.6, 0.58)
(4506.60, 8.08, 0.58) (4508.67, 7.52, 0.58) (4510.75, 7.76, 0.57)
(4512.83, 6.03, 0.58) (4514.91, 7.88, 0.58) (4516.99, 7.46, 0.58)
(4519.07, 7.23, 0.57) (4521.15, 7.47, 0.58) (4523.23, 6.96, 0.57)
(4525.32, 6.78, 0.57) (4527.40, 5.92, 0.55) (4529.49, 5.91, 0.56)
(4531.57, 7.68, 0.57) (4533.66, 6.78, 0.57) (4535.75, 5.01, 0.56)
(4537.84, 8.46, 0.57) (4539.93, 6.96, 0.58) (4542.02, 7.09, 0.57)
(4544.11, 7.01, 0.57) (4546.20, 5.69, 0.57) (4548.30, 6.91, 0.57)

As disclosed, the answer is 2.14 angstrom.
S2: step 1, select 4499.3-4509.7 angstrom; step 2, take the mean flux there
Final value 7.73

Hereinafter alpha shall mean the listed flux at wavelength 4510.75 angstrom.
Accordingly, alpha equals 7.76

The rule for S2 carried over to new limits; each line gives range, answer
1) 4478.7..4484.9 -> 6.9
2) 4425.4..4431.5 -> 6.11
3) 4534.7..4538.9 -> 6.73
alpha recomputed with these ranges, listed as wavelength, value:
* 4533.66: 6.78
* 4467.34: 6.88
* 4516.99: 7.46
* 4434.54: 4.88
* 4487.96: 7.69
